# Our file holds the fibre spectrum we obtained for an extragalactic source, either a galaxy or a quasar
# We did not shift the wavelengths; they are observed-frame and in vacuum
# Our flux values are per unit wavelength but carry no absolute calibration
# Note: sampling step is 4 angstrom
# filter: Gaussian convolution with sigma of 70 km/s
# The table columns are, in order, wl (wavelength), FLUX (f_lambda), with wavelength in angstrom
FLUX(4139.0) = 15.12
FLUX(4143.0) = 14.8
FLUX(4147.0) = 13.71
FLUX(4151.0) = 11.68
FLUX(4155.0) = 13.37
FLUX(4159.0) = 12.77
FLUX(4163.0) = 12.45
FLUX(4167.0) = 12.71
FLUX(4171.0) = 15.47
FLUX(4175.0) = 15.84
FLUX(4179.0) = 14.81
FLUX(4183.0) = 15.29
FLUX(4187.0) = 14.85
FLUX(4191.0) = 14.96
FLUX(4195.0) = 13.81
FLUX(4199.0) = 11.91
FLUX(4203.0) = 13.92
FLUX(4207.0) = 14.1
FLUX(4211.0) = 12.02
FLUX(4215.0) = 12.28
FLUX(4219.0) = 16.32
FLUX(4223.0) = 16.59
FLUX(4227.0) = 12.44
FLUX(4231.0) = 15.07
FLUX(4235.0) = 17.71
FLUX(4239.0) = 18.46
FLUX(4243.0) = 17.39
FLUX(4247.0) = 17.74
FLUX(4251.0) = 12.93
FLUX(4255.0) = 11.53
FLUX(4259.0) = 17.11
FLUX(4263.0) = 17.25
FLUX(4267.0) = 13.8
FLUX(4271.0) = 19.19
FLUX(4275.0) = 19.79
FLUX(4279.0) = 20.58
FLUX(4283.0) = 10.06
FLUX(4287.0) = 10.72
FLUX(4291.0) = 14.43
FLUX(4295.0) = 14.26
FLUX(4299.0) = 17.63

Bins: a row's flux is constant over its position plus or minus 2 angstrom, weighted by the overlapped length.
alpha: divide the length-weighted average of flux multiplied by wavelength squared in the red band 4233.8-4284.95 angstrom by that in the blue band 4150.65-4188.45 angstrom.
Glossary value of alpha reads 1.2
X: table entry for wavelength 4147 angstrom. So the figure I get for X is 13.71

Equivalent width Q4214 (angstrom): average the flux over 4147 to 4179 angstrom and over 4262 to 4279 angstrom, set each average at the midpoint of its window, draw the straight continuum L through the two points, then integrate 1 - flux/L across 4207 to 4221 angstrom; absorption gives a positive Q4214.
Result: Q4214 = 1.8 angstrom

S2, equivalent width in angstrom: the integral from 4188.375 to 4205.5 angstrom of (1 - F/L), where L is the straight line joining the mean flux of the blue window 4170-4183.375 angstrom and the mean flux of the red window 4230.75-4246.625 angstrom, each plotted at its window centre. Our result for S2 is 2.5 angstrom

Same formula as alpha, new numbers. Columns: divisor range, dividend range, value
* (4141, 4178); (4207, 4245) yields 1.16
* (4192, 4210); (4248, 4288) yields 1.19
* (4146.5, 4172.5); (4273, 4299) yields 1.23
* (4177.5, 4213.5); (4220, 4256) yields 1.15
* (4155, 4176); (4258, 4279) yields 1.36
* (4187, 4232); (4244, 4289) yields 1.14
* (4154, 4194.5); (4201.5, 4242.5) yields 1.08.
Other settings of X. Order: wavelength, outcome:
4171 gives 15.47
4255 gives 11.53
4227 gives 12.44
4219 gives 16.32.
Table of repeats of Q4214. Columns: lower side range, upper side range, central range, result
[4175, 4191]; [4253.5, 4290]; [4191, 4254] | 2.1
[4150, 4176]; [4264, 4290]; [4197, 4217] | 2.1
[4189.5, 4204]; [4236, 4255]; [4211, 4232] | 0.9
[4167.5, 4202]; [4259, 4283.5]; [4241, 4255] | 0.9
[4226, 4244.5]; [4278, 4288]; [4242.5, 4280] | -4.9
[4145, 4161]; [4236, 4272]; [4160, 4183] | -1.4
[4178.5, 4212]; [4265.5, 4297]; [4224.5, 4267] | -2.5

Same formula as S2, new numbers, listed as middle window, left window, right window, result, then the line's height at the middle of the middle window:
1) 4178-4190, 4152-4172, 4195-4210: -1.6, 13.2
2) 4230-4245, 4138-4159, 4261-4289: -2.0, 15.2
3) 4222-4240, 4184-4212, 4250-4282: -1.0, 15.1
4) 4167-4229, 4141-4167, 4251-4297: -1.7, 13.9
